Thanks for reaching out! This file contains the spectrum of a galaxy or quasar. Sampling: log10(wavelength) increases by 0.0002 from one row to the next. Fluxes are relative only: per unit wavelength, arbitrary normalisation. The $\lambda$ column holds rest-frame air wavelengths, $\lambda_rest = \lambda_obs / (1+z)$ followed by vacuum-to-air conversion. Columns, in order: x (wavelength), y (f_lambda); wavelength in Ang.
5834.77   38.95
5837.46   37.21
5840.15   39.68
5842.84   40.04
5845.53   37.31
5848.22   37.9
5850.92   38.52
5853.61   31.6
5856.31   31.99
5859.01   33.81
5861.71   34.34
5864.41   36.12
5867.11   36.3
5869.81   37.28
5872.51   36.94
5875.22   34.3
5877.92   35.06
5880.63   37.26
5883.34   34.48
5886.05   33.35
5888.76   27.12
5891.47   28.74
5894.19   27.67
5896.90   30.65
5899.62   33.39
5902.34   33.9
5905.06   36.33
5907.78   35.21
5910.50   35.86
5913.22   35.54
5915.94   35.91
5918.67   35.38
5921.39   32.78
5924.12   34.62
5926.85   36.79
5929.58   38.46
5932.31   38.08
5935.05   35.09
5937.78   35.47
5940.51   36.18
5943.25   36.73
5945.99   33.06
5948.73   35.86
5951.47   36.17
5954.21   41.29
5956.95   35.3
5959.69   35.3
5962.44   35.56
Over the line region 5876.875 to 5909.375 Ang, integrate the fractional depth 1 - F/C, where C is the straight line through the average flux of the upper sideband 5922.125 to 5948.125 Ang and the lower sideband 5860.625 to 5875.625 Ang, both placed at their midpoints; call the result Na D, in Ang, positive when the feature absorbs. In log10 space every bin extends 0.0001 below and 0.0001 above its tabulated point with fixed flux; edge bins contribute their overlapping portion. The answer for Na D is 2.9 Ang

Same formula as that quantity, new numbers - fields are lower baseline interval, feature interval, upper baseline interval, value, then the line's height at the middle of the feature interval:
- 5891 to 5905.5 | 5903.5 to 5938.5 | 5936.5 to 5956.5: -2.02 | 33.9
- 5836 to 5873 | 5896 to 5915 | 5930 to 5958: 0.96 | 36.4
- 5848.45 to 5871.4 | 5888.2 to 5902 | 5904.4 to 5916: 2.17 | 35.6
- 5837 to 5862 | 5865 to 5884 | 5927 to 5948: 0.13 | 36.2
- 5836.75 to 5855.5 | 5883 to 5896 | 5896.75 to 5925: 2.05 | 35.5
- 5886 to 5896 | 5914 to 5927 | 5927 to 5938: -0.16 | 34.5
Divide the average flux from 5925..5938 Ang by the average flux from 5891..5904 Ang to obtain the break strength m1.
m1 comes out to 1.2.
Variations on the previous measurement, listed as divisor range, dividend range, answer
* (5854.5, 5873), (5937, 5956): 1.04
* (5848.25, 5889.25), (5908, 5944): 1.03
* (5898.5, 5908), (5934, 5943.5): 1.03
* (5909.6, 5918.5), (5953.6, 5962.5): 1.03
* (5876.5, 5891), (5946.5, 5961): 1.10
